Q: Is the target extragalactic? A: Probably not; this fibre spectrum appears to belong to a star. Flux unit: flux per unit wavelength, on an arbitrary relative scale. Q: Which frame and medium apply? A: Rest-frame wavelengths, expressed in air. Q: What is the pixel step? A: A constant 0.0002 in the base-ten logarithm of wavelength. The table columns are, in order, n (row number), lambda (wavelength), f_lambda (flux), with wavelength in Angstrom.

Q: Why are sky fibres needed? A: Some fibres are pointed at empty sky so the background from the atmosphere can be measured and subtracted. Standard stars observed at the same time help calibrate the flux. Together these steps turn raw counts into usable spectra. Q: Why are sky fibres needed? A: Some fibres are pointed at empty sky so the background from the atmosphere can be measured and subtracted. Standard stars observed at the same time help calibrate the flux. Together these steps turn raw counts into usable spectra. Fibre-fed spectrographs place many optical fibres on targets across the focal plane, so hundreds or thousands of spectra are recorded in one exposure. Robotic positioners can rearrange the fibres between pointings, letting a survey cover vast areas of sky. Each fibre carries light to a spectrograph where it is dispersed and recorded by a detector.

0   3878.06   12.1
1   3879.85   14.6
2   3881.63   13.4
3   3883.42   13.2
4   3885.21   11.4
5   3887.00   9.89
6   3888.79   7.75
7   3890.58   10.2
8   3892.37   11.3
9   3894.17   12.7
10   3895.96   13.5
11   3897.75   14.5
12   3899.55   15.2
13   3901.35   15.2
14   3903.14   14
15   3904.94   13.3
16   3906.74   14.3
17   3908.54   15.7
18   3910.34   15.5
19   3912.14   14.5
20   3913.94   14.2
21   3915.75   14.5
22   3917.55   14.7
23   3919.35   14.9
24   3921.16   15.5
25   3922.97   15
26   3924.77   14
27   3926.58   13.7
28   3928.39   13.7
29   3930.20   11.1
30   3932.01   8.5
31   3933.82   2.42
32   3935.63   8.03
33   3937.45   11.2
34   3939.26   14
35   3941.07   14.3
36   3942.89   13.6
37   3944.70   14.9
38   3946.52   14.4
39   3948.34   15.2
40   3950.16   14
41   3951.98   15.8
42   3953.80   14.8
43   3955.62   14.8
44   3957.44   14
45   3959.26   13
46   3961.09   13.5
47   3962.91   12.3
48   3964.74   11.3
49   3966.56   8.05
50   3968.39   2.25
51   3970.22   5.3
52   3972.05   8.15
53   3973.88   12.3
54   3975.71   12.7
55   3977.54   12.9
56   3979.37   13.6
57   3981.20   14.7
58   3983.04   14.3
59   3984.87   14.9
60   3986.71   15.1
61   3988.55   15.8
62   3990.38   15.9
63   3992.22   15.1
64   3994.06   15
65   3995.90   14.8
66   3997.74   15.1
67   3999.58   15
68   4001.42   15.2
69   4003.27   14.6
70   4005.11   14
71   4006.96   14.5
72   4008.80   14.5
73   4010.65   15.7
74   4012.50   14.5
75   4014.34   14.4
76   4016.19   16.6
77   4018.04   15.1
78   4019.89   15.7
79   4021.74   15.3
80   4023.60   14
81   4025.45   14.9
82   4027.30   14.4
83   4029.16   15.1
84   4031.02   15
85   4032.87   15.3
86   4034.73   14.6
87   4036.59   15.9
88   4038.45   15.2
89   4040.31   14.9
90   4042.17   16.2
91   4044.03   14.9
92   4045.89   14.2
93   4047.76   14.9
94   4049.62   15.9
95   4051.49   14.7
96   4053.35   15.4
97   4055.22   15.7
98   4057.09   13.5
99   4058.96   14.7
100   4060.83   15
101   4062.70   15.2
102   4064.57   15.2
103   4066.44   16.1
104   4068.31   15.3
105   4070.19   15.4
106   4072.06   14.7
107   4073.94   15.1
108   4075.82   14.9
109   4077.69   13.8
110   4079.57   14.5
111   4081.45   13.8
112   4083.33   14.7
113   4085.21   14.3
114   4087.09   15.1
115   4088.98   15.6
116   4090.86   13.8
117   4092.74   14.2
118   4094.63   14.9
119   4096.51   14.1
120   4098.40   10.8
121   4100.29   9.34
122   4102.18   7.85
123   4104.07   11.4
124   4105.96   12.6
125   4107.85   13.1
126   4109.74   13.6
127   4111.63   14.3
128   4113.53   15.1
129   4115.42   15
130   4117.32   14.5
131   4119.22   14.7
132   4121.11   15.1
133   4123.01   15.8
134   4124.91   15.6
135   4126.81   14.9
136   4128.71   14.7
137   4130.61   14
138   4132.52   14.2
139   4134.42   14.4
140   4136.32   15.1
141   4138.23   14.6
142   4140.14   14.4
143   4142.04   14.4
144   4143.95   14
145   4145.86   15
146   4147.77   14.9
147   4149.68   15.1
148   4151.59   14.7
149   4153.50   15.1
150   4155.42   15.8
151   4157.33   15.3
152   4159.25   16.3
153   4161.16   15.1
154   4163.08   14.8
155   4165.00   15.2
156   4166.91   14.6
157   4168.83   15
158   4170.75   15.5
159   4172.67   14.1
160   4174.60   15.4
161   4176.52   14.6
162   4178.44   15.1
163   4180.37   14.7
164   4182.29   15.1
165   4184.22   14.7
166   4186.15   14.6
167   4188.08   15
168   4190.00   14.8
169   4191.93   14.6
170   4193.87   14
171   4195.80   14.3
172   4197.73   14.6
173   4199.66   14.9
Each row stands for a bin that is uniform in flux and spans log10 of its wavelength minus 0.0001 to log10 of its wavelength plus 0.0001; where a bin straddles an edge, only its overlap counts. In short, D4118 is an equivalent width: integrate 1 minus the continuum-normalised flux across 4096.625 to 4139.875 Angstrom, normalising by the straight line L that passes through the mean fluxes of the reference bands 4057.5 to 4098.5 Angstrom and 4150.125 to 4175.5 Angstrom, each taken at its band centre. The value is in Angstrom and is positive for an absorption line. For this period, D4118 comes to 3.50 Angstrom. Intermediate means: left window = 14.7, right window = 15.1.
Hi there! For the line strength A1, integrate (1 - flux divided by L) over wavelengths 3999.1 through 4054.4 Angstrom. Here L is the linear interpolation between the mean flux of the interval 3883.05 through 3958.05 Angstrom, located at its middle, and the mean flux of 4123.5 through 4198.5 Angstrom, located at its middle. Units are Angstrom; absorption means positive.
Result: -4.4 Angstrom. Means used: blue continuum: 13.2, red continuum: 14.8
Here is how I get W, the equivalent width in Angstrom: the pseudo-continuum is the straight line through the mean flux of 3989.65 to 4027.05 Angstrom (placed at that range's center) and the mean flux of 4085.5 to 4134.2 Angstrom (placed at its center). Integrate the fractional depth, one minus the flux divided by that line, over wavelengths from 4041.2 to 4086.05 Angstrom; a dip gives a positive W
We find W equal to -1.84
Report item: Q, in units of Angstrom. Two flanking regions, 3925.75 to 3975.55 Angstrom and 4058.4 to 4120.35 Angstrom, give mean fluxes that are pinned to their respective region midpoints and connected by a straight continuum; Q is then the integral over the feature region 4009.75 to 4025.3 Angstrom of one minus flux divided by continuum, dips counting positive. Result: -2.9 Angstrom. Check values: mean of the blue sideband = 11.7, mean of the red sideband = 14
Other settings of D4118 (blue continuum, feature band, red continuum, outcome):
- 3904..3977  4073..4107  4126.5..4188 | 1.84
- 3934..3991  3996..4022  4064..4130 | -3.73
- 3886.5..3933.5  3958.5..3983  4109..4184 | 4.99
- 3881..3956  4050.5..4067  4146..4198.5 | -1.05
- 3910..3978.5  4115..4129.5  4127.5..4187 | -0.59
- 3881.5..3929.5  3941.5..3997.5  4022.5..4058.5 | 4.35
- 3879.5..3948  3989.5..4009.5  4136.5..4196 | -1.86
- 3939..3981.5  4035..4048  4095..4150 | -1.97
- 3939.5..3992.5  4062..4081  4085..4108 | -3.19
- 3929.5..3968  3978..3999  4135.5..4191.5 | -3.59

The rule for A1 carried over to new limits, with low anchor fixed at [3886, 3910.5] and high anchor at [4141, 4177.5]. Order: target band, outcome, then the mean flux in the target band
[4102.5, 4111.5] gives 1.30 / 12.5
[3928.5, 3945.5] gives 2.94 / 11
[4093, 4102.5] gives 1.76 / 11.8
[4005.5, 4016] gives -0.72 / 14.8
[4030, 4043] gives -1.14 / 15.3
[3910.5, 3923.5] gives -1.63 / 14.8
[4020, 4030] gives -0.61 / 14.8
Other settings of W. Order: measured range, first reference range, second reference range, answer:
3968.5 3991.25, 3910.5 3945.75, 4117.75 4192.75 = 1.2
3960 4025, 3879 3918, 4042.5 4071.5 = 4.0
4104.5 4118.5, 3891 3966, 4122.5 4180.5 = 0.7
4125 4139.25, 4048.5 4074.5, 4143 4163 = 0.5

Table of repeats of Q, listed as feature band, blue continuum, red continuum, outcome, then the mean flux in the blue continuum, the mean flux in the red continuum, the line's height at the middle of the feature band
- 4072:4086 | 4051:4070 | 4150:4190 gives 0.6 Angstrom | 15.1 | 15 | 15.1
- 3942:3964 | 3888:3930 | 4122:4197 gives -0.3 Angstrom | 13.8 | 14.9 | 14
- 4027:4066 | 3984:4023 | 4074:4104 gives -2.2 Angstrom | 15.1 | 13.4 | 14.2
